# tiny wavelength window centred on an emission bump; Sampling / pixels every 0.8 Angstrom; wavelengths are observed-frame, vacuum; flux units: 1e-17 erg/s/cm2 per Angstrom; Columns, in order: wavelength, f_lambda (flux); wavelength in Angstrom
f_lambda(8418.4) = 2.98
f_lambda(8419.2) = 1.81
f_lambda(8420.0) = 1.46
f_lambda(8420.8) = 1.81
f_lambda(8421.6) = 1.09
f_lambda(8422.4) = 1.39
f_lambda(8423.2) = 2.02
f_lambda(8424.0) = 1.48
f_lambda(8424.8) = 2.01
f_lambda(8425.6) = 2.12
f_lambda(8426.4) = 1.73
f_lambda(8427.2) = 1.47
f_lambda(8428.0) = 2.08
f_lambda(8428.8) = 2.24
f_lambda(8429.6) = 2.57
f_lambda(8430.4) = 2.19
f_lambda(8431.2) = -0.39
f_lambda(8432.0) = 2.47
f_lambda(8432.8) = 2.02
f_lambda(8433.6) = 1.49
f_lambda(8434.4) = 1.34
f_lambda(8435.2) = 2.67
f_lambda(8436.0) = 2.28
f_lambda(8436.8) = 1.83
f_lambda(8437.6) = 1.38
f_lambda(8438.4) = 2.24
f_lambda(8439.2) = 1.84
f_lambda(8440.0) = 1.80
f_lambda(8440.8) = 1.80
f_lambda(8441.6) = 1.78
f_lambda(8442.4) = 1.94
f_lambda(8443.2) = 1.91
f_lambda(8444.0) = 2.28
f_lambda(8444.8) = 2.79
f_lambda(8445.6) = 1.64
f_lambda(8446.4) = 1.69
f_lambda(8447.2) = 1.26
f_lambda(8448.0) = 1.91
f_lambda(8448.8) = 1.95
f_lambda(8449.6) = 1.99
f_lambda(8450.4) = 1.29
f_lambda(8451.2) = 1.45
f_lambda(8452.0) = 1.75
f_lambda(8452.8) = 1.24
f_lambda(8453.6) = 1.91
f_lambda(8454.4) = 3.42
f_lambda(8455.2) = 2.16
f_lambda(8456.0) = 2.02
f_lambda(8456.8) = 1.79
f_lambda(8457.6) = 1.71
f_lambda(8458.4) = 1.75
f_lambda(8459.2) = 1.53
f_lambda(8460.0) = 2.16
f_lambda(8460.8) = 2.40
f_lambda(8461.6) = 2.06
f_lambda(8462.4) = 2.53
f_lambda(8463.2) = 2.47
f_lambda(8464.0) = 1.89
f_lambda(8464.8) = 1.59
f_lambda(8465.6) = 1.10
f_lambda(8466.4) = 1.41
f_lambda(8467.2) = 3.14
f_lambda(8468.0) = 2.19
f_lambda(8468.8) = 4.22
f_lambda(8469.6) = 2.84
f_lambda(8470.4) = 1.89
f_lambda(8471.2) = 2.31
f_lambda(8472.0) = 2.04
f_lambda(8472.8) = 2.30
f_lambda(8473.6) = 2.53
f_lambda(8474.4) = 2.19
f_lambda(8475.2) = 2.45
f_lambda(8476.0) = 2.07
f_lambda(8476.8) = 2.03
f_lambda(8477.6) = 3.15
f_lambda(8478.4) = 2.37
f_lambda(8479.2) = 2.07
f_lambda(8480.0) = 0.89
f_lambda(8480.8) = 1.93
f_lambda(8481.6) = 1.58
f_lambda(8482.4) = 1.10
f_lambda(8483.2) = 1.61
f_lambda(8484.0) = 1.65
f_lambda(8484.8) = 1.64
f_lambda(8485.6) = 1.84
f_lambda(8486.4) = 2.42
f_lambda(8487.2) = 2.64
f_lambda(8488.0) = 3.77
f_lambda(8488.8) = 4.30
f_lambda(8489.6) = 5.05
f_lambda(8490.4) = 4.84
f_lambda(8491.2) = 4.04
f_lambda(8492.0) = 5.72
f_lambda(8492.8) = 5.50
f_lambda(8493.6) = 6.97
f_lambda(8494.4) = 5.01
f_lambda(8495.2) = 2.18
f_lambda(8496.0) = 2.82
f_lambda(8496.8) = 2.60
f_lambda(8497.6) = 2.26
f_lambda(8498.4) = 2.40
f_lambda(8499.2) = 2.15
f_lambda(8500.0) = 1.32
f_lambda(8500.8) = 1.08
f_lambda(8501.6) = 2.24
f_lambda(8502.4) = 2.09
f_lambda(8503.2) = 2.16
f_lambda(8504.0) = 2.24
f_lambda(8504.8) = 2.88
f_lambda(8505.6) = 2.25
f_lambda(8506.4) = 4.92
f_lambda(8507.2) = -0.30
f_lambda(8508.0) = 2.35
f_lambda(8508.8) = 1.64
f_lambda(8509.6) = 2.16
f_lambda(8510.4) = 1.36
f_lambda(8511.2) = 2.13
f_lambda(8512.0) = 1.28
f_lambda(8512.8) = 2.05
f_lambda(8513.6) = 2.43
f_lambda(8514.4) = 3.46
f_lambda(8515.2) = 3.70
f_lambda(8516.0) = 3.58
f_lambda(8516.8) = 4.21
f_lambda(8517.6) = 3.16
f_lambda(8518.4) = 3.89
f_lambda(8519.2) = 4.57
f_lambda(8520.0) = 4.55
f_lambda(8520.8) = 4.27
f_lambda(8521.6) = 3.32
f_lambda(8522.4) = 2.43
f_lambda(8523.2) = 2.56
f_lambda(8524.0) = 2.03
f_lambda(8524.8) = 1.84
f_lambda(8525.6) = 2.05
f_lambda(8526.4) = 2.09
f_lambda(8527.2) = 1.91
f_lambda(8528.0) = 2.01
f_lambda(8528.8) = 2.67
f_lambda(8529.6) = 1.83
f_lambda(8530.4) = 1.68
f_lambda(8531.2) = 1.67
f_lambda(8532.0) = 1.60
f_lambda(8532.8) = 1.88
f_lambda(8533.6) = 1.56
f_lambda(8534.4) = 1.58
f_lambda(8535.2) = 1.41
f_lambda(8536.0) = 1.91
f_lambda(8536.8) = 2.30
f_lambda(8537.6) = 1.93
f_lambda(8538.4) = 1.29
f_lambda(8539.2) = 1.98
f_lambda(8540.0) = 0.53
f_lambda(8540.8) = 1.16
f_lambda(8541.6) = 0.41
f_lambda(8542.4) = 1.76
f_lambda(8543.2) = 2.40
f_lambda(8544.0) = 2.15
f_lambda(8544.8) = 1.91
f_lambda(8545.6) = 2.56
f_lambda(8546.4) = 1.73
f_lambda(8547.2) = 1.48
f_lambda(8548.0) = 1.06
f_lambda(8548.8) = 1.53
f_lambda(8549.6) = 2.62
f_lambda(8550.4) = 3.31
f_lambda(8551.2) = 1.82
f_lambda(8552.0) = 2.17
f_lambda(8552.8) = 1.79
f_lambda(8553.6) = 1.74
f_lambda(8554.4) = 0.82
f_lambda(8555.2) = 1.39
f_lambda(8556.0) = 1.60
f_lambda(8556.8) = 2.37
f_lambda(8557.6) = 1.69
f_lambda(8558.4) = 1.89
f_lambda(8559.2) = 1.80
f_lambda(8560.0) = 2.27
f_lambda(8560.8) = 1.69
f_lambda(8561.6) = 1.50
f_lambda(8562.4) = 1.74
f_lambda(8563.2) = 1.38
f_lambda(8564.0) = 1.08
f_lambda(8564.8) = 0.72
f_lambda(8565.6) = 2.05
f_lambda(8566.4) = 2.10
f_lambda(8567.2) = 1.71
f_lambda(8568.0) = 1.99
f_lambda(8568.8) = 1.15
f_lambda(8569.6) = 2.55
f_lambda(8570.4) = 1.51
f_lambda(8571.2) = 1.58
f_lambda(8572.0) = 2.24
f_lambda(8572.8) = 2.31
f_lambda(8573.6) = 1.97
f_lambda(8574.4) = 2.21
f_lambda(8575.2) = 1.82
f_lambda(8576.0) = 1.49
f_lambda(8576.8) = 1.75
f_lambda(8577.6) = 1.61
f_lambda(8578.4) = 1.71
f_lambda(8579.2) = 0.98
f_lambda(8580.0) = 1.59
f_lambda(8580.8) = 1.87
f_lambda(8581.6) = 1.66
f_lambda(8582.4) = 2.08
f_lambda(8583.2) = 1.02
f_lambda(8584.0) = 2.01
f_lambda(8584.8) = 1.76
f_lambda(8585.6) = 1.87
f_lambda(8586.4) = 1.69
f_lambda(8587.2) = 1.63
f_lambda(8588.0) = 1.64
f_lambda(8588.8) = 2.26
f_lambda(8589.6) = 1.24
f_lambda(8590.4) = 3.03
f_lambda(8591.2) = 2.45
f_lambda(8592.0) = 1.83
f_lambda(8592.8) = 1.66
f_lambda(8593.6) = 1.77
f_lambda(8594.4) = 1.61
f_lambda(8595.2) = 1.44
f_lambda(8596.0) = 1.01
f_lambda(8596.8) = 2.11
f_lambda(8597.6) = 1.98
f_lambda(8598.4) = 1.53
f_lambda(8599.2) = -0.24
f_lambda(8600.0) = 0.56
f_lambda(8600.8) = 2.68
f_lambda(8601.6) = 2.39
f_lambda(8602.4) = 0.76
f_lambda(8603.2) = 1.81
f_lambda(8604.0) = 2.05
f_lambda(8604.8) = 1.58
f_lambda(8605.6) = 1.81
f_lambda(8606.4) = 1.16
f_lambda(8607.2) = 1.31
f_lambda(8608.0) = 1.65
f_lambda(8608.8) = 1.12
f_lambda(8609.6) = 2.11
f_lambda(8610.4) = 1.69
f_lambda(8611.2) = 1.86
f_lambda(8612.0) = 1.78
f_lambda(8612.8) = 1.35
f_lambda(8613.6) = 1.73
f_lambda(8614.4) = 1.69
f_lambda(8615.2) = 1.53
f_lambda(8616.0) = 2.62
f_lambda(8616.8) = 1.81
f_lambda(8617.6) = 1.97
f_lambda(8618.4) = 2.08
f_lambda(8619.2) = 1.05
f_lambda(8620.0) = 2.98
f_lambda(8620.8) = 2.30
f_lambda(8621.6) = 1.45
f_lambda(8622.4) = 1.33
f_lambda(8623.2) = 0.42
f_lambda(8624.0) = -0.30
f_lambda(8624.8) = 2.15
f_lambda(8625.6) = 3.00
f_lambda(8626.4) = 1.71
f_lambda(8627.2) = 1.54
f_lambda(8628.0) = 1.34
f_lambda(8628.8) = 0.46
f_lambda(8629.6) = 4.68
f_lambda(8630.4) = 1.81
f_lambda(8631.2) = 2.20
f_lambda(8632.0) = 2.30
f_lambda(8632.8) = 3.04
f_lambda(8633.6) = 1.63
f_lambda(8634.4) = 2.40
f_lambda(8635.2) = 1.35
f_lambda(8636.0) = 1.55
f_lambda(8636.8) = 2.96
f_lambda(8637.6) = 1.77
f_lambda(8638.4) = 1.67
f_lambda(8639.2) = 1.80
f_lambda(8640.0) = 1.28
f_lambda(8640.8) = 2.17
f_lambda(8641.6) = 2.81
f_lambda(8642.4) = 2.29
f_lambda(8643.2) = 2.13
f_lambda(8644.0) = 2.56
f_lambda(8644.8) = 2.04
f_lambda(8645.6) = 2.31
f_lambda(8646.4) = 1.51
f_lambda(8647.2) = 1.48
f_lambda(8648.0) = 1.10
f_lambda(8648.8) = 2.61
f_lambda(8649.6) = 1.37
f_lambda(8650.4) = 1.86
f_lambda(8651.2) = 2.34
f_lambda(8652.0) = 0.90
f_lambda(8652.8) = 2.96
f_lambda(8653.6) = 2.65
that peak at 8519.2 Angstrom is [N II] 6583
